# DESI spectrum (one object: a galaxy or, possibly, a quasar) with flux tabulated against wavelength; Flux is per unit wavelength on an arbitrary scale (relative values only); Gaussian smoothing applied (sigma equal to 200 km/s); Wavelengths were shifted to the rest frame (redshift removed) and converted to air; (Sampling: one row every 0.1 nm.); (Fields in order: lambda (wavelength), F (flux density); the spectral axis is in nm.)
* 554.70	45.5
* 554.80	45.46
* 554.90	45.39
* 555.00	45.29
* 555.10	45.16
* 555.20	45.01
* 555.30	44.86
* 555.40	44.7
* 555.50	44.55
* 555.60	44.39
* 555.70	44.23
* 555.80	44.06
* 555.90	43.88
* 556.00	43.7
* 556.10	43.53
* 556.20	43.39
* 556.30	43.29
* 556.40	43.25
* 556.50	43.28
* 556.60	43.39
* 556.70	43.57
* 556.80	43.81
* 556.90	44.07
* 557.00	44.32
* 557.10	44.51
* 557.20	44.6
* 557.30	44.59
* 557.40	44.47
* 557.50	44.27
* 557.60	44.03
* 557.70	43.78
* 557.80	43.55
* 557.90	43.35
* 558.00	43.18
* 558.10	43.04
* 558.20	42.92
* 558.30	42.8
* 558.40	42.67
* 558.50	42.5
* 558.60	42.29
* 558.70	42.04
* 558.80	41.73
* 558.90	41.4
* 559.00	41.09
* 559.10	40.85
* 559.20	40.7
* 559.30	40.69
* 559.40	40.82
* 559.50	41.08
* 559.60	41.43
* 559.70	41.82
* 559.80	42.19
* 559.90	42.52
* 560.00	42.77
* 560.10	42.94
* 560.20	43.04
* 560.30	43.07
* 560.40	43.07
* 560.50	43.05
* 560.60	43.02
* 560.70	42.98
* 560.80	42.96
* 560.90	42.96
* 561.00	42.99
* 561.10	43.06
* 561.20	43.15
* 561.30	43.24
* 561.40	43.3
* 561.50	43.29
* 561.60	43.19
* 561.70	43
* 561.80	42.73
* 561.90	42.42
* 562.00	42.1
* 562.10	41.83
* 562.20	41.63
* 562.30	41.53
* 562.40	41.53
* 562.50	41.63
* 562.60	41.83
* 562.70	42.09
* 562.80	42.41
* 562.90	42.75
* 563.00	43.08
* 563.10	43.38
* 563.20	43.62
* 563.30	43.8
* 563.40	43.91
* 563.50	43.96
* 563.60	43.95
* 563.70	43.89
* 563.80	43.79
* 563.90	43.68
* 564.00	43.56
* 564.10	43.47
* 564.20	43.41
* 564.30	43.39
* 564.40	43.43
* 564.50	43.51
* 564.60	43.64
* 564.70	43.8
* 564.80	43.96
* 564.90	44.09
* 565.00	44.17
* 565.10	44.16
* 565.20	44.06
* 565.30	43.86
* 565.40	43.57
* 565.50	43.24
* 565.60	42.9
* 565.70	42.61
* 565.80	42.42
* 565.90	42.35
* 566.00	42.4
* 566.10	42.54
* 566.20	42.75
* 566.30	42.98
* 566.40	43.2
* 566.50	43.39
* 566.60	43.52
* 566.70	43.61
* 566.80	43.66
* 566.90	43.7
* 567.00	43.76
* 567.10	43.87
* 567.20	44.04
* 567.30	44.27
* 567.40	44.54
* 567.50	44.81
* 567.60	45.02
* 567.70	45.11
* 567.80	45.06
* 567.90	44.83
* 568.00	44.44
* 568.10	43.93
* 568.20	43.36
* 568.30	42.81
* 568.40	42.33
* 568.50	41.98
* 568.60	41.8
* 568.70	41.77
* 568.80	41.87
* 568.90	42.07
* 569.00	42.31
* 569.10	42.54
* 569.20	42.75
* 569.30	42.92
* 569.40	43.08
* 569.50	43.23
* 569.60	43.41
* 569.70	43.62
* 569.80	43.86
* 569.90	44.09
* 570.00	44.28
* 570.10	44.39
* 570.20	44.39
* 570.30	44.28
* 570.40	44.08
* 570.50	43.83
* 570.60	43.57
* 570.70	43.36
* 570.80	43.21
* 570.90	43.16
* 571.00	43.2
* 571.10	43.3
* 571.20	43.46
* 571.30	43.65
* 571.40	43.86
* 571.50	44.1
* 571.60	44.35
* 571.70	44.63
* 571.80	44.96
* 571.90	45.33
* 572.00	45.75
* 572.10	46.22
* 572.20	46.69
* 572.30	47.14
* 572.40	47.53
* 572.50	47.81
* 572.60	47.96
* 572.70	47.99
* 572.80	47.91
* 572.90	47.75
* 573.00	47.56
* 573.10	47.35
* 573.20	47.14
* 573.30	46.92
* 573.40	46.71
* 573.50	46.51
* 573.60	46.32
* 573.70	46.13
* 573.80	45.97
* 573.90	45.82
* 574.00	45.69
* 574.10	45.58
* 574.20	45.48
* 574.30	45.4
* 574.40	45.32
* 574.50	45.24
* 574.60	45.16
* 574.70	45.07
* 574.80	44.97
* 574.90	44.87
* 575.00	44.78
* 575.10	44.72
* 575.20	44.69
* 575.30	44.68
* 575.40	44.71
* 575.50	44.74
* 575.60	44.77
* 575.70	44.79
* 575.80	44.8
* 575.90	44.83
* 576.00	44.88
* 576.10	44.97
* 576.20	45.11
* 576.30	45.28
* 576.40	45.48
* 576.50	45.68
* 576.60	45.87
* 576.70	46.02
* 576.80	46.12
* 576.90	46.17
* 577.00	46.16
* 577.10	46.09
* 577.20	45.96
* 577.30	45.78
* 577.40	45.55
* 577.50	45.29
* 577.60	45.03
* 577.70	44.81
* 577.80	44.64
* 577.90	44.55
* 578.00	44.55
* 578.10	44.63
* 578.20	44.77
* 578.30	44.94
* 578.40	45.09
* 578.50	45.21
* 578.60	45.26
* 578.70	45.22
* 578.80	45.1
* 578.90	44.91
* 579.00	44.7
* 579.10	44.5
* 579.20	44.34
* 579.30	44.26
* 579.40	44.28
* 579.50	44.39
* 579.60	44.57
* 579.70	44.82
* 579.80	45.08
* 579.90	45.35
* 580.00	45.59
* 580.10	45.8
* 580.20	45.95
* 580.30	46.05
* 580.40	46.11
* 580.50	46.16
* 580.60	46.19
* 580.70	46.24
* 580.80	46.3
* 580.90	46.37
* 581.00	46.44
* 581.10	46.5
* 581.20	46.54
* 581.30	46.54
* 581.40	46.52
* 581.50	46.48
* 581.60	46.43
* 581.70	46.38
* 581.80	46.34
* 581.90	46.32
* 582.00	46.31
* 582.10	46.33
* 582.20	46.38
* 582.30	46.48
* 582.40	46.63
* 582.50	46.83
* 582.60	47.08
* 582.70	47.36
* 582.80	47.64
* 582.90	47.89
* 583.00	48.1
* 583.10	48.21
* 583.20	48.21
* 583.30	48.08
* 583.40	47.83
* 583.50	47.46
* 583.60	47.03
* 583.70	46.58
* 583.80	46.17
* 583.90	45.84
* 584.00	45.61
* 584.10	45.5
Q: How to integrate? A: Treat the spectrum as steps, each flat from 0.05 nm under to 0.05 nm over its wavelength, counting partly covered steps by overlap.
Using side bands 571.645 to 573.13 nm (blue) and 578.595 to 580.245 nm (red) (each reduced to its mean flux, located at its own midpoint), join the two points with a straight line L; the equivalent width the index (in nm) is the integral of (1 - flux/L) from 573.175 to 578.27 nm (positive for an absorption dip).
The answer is 0.06 nm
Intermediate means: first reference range 46.8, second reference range 44.9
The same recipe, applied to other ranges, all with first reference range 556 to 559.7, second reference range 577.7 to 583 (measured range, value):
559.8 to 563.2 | 0.05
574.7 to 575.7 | 0.01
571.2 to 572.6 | -0.03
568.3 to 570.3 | 0.06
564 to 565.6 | 0.00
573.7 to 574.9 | -0.01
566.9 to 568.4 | 0.00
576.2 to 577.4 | -0.01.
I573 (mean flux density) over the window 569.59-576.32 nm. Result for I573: 45.2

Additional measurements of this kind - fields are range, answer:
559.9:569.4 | 43.2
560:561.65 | 43.1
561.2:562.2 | 42.7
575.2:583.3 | 45.7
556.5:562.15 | 42.8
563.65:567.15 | 43.4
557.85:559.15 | 42.3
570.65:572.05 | 44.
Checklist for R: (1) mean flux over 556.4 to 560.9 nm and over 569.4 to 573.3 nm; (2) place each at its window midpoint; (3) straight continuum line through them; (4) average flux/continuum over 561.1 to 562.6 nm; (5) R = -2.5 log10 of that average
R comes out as 0.023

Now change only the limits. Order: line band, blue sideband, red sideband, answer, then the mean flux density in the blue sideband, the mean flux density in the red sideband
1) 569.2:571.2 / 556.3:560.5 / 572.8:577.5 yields 0.030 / 42.8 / 45.7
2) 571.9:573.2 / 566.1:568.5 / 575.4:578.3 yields -0.062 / 43.8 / 45.2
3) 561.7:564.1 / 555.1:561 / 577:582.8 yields 0.021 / 43.1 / 45.7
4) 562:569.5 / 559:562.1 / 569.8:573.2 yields 0.012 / 42.4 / 45.2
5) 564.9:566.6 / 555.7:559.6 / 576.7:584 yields 0.021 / 43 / 46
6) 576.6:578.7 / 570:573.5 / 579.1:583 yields 0.012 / 45.4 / 46.1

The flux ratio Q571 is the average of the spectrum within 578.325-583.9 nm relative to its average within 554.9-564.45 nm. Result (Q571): 1.1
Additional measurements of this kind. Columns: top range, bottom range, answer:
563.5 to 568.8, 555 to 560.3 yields 1.01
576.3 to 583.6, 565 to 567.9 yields 1.05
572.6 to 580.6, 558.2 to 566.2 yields 1.06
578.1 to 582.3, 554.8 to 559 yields 1.04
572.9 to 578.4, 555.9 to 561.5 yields 1.06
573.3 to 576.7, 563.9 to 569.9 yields 1.04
